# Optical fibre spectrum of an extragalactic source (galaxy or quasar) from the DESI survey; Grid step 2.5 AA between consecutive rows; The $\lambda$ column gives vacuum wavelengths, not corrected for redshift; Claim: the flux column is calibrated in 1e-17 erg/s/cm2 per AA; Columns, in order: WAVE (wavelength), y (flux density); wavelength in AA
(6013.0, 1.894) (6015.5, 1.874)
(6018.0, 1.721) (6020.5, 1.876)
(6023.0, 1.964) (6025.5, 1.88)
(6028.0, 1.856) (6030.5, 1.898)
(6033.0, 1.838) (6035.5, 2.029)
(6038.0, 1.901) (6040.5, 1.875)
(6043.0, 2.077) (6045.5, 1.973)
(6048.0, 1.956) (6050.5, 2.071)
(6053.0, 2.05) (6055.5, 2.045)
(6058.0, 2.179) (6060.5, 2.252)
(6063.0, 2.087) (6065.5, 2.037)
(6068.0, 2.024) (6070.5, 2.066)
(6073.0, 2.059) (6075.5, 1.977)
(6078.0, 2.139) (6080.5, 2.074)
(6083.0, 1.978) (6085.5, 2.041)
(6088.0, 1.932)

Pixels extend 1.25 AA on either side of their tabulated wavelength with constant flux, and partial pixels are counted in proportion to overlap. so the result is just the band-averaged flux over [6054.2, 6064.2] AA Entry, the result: 2.14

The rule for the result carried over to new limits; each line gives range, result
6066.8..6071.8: 2.05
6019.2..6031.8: 1.89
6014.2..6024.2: 1.86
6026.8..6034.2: 1.86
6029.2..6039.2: 1.92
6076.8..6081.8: 2.1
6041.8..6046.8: 2.02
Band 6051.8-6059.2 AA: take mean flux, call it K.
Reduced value 2.09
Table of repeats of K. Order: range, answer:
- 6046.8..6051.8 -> 2.01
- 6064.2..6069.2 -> 2.03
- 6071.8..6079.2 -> 2.06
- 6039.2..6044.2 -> 1.97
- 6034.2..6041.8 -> 1.94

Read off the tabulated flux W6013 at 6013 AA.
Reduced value 1.894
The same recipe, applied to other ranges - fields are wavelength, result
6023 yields 1.964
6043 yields 2.077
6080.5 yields 2.074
